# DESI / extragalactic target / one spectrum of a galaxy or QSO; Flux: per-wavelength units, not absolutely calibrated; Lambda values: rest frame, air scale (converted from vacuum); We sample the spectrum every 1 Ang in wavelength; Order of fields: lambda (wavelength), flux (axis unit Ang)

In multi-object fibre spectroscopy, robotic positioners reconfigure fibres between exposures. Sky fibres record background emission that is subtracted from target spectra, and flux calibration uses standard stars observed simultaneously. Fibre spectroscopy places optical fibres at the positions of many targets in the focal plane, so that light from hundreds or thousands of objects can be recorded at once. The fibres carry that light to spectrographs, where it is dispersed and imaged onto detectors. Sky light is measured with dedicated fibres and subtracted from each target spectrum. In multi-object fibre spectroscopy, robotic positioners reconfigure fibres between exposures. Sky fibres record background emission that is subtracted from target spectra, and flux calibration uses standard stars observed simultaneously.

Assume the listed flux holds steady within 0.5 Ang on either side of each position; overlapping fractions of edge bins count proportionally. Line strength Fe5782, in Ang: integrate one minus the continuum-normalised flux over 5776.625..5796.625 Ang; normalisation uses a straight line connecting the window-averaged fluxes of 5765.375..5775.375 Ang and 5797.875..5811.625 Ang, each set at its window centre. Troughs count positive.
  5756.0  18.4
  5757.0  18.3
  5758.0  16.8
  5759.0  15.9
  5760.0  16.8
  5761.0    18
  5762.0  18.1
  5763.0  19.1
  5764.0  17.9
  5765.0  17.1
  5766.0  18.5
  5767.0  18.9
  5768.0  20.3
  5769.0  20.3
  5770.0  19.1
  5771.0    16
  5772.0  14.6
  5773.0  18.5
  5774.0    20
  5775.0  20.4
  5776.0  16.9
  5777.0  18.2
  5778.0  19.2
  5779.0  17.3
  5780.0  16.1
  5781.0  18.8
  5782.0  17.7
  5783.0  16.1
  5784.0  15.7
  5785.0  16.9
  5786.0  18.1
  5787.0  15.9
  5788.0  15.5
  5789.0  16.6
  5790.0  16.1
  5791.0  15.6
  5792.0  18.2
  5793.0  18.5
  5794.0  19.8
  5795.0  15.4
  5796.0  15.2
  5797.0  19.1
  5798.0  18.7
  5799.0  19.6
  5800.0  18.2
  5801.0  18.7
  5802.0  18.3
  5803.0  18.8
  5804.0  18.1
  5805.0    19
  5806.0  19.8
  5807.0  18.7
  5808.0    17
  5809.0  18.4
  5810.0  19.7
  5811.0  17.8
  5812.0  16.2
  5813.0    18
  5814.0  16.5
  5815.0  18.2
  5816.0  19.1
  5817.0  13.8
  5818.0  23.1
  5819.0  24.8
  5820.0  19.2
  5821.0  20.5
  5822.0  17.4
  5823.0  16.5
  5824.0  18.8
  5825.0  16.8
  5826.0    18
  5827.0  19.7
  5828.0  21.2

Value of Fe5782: 1.7 Ang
